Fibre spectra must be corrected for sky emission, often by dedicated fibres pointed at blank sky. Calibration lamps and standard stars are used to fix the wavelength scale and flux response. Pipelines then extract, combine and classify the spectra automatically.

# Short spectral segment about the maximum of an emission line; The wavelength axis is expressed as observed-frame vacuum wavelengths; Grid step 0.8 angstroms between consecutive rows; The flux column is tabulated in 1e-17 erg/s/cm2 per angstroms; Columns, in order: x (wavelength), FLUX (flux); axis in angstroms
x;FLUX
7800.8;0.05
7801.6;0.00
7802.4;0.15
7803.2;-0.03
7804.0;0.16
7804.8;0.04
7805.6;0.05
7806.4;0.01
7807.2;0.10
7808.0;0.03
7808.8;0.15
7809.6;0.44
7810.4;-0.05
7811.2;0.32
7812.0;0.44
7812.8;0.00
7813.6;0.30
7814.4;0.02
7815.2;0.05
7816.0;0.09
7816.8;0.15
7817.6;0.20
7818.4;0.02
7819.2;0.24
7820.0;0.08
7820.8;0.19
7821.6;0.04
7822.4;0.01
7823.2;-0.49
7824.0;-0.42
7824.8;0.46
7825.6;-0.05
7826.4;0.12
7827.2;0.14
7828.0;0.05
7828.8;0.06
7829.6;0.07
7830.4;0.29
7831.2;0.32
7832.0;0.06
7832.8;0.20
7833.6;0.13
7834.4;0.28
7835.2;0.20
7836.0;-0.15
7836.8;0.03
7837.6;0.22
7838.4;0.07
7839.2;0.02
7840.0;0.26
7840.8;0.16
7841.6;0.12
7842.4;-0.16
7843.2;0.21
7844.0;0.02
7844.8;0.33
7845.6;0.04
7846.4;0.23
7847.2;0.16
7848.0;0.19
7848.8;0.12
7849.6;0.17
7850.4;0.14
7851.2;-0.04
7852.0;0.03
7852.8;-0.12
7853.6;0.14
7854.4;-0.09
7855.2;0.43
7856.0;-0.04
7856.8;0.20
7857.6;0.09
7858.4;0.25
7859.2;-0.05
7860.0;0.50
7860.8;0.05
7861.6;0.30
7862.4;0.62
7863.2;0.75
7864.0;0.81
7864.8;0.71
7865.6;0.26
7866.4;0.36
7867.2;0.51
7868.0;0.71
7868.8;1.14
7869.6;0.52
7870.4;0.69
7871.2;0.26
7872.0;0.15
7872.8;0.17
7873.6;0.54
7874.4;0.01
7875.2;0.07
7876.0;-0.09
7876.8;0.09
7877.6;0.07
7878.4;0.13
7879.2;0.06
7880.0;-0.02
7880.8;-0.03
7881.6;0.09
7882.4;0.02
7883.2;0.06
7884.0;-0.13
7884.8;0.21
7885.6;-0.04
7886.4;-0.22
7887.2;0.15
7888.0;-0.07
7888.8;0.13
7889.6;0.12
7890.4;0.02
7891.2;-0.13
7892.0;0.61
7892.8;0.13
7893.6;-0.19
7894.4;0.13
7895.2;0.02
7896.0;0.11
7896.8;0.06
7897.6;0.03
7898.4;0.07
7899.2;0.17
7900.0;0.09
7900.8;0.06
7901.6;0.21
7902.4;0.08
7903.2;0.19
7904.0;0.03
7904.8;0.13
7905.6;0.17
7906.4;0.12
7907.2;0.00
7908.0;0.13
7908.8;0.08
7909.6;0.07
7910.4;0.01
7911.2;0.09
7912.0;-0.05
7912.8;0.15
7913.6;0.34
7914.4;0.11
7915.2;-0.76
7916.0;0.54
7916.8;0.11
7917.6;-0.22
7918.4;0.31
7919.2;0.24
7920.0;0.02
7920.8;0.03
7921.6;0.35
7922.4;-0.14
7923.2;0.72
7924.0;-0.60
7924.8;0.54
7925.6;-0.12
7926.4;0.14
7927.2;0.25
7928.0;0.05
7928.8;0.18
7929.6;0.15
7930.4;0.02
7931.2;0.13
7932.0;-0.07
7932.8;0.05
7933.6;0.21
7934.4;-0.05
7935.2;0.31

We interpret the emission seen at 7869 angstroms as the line [O II]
